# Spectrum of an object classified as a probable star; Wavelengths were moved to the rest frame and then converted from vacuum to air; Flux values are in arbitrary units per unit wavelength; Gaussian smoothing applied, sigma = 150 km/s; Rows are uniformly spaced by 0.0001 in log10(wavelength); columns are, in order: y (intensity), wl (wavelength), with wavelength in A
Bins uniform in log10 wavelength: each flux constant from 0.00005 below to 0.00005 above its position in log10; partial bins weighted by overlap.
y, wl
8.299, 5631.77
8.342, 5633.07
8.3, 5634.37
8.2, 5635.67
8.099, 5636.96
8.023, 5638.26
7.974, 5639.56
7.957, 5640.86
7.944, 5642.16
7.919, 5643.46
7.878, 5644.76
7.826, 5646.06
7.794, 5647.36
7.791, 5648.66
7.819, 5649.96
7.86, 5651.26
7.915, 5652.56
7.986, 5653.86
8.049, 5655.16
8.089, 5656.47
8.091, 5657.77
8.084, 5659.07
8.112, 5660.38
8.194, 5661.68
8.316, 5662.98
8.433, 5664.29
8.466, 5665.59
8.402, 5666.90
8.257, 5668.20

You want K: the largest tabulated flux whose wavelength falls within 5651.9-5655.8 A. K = 8.049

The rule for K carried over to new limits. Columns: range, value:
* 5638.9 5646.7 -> 7.974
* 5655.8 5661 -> 8.112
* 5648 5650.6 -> 7.819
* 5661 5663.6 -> 8.316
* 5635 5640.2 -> 8.2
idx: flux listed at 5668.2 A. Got 8.257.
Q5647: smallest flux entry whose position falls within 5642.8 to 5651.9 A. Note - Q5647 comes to 7.791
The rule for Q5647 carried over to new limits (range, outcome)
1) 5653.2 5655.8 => 7.986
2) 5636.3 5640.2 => 7.974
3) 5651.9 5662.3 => 7.915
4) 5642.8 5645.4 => 7.878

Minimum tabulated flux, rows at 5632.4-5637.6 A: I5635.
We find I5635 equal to 8.099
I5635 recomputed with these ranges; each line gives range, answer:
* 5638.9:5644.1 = 7.919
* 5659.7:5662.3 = 8.112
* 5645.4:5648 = 7.794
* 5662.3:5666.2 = 8.316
